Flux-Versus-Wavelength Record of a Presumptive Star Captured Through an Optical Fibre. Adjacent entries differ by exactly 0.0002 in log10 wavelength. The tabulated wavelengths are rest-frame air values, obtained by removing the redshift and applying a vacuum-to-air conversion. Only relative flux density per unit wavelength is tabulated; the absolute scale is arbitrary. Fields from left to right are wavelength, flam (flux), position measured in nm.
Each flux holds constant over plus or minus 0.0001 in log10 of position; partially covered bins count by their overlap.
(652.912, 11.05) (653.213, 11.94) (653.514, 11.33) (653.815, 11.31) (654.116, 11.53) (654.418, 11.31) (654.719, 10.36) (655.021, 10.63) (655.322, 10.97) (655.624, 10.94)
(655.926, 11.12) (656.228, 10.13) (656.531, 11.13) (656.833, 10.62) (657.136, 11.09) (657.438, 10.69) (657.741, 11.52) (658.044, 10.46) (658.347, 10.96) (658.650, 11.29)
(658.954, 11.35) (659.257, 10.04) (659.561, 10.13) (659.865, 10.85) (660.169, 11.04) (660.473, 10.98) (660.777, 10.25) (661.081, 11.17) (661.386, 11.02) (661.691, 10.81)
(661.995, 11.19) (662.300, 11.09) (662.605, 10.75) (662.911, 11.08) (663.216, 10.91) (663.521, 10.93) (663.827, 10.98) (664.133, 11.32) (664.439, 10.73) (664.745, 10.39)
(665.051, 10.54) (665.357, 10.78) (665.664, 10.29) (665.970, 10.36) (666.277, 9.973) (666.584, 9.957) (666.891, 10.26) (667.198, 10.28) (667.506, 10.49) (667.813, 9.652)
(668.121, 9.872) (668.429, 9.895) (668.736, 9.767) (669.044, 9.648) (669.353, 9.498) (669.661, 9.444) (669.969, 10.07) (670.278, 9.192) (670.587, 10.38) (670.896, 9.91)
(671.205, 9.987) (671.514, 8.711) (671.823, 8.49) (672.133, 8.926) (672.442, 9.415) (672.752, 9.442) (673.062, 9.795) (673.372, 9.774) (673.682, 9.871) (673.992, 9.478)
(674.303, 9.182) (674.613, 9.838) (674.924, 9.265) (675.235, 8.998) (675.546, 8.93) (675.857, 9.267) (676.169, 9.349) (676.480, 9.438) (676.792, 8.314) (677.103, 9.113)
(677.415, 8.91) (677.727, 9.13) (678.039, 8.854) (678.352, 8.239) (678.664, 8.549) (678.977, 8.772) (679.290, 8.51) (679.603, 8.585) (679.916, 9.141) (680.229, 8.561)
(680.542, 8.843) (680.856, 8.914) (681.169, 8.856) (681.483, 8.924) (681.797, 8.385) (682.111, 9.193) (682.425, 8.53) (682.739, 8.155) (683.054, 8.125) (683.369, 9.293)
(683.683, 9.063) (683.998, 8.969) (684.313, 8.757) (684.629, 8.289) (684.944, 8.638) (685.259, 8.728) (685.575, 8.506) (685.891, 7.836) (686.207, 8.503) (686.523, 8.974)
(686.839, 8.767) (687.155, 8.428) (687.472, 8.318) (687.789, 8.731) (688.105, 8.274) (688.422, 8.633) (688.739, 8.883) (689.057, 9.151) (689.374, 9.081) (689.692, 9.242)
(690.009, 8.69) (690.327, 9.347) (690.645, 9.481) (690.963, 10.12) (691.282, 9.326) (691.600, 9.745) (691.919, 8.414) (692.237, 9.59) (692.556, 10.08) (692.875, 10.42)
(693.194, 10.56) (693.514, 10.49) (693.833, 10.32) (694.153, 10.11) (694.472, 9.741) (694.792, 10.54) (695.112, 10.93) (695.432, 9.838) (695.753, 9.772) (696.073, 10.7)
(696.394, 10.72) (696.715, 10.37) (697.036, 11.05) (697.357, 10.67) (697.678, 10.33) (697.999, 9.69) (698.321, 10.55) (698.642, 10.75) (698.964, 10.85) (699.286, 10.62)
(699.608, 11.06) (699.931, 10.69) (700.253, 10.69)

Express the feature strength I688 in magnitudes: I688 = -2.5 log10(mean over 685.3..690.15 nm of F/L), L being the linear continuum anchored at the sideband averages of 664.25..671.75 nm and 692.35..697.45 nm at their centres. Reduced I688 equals 0.18 mag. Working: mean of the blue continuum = 9.99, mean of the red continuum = 10.4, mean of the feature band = 8.67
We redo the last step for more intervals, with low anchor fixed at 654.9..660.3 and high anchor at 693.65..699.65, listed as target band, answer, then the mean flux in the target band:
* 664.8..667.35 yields 0.05 mag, 10.3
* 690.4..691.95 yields 0.11 mag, 9.49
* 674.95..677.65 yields 0.18 mag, 9.05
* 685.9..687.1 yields 0.22 mag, 8.61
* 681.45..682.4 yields 0.20 mag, 8.78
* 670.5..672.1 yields 0.14 mag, 9.41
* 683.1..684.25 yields 0.18 mag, 8.99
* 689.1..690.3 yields 0.16 mag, 9.06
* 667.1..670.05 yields 0.09 mag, 9.85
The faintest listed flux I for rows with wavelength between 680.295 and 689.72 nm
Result 7.836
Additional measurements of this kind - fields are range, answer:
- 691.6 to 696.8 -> 8.414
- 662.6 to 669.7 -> 9.444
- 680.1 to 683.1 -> 8.125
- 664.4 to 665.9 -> 10.29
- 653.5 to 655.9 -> 10.36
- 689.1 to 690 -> 9.081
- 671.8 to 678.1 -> 8.314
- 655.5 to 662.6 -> 10.04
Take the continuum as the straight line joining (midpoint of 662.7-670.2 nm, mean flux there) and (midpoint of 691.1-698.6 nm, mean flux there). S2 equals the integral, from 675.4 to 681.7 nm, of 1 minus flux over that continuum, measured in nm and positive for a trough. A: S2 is 0.85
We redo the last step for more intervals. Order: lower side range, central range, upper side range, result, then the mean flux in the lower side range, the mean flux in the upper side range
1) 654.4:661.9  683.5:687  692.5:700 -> 0.64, 10.8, 10.5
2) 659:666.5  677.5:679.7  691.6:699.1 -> 0.38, 10.7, 10.3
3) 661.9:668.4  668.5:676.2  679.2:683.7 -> 0.21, 10.5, 8.73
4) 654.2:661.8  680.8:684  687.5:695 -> 0.36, 10.8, 9.51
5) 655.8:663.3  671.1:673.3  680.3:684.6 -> 0.10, 10.9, 8.75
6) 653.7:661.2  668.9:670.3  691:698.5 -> 0.14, 10.9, 10.2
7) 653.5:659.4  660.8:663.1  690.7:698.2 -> -0.03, 10.9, 10.1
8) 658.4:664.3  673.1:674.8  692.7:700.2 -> 0.18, 10.9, 10.5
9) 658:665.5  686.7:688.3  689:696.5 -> 0.24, 10.8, 9.86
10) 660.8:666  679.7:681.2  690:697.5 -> 0.22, 10.8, 10.1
